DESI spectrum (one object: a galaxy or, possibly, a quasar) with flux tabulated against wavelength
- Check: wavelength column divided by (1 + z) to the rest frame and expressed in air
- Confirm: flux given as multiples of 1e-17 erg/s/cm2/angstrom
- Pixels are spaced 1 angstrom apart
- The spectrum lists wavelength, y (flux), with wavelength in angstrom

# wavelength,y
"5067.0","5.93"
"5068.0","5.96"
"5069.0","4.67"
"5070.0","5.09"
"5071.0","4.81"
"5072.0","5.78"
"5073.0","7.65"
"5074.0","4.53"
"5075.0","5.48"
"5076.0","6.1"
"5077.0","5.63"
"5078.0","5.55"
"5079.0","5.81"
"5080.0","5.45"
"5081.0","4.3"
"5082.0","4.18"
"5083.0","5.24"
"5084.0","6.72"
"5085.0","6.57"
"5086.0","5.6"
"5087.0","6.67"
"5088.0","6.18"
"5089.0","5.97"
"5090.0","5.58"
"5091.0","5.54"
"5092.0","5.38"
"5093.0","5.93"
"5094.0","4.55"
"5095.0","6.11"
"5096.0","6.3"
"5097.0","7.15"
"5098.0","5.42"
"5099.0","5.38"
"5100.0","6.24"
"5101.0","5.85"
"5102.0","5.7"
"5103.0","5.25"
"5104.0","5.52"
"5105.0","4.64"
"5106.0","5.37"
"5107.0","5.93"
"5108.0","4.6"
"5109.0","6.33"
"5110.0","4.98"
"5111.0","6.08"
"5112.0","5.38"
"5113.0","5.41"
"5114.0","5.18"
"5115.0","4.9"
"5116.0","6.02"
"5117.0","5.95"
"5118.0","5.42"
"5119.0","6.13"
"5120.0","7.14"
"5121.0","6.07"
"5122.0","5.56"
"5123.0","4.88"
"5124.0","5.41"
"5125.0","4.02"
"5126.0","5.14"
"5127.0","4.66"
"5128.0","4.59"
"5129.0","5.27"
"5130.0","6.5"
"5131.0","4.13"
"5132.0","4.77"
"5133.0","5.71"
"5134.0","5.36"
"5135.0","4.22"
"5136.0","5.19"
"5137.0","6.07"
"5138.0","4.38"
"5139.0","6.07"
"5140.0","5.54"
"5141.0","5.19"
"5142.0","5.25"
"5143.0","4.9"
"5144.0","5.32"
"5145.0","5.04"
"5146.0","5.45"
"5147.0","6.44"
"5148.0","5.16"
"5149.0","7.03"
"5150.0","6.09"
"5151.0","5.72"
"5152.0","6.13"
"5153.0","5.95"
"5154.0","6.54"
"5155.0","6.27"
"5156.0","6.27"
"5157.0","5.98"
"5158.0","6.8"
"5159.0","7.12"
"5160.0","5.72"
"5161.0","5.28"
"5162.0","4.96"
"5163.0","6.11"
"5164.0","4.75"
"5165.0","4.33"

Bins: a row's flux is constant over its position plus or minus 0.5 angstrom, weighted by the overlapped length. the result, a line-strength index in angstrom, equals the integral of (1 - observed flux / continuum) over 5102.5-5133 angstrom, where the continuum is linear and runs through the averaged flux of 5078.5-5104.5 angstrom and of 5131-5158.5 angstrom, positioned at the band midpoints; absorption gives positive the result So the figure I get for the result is 1.6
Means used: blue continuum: 5.71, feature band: 5.38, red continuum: 5.63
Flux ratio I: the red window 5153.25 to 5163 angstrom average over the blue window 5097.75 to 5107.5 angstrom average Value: 1.10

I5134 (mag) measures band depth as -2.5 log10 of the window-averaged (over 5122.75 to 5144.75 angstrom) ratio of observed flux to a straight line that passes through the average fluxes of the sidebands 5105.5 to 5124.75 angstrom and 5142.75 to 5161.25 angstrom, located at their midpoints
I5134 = 0.13 mag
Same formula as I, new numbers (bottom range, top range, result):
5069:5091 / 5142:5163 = 1.05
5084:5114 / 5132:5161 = 1.00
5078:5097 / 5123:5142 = 0.90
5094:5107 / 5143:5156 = 1.03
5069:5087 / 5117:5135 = 0.96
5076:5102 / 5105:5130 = 0.95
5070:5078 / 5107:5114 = 0.97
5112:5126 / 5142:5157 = 1.06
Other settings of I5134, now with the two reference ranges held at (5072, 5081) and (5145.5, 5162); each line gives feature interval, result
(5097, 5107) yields 0.04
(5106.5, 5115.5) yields 0.09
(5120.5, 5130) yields 0.16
